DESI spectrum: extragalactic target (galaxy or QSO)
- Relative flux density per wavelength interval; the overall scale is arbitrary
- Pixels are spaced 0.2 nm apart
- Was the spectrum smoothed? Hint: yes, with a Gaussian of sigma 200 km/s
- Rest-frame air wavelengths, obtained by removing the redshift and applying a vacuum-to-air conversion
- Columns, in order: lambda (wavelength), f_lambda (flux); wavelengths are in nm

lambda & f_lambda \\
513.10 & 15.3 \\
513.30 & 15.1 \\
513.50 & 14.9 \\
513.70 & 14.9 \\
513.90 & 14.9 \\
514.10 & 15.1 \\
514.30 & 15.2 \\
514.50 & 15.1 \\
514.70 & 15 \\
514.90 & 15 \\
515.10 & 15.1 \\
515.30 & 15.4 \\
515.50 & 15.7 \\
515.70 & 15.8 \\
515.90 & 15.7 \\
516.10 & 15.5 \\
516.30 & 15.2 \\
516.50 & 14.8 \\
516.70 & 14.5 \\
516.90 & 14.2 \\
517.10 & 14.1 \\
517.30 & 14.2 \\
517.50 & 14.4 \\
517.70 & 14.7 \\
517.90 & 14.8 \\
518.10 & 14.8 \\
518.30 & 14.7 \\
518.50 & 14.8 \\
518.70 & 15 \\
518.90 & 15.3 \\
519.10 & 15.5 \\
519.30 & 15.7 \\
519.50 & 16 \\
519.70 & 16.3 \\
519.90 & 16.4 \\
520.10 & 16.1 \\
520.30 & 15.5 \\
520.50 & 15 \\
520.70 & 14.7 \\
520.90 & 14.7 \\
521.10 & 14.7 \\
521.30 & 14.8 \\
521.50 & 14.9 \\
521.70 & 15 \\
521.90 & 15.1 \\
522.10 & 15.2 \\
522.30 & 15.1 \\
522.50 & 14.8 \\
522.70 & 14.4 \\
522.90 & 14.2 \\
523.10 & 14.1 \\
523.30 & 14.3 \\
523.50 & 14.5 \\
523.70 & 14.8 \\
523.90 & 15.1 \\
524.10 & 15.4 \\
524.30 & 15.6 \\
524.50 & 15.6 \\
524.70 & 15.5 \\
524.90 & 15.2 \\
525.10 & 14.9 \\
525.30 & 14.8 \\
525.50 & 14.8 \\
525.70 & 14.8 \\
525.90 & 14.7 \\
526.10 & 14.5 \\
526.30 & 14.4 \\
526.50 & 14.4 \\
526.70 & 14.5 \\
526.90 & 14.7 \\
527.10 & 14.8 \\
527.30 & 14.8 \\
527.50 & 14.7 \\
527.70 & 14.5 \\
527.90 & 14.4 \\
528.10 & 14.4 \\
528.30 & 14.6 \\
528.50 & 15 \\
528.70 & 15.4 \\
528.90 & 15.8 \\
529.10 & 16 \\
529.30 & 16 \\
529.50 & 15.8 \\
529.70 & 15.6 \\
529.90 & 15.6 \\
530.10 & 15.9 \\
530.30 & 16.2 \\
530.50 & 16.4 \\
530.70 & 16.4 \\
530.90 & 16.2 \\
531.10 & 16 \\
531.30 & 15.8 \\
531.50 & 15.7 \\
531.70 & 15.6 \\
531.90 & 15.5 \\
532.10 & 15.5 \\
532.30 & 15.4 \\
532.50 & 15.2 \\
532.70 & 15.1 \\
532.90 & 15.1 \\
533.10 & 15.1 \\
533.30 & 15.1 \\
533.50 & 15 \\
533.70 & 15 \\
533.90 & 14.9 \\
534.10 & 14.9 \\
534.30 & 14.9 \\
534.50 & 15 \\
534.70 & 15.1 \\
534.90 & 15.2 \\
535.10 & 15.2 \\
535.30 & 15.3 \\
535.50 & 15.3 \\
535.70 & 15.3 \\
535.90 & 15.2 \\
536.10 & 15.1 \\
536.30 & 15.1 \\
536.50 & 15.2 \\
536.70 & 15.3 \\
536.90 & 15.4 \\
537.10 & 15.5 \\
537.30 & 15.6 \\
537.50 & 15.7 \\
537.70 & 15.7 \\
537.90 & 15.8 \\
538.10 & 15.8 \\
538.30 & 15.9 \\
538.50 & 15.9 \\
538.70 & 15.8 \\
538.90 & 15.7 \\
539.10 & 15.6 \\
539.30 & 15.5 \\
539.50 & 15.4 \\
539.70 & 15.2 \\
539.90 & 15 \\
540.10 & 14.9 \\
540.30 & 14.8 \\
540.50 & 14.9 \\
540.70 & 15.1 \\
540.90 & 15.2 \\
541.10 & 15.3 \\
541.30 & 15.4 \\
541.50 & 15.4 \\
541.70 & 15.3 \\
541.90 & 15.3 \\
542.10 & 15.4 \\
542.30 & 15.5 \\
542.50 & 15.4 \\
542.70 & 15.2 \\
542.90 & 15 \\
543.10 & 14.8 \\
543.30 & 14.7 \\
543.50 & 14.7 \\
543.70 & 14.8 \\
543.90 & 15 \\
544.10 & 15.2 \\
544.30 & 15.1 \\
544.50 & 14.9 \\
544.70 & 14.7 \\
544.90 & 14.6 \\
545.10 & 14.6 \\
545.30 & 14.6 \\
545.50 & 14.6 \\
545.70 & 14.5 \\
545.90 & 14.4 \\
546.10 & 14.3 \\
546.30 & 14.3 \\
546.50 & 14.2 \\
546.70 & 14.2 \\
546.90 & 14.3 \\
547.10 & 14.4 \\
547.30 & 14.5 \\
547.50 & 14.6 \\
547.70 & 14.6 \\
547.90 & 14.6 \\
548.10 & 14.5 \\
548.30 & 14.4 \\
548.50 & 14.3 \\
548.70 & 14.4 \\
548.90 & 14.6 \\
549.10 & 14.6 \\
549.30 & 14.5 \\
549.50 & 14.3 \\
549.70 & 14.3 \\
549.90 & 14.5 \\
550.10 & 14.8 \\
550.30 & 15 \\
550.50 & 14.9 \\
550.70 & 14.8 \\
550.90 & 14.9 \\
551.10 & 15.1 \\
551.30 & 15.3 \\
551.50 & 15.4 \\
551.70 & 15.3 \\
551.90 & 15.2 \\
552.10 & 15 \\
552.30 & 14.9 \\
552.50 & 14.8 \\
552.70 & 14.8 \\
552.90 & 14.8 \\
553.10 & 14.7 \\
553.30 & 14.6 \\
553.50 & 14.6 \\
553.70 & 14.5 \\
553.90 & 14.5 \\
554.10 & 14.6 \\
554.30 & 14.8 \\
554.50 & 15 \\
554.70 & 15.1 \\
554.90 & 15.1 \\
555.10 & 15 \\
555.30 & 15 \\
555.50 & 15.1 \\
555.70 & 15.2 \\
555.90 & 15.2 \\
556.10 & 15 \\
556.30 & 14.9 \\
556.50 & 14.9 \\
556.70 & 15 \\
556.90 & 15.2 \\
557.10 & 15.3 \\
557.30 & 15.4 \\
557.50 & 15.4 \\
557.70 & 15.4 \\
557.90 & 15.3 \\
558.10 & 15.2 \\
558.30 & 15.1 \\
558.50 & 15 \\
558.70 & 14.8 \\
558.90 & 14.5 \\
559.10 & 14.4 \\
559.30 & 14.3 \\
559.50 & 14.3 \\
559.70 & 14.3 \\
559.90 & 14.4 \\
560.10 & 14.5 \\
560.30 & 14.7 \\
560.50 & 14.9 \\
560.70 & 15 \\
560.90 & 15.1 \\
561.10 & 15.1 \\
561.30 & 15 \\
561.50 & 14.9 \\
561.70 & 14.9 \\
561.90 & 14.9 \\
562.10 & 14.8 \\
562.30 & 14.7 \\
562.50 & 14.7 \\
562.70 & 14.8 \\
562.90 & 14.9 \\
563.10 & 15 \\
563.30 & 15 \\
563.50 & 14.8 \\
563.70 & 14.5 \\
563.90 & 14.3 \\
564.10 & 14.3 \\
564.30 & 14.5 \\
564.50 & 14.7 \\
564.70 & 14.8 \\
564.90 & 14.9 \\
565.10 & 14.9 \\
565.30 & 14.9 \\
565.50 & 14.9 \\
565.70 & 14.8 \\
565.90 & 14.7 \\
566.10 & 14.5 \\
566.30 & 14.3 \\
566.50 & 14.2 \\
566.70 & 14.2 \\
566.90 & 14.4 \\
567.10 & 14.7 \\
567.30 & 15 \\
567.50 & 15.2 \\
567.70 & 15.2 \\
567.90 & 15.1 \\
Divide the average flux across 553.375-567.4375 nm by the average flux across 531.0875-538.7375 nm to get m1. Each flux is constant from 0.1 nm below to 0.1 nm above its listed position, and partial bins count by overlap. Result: 1.0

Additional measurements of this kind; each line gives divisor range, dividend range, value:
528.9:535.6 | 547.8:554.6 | 0.95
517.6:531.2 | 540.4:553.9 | 0.98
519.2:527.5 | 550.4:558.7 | 1.00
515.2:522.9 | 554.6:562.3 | 0.99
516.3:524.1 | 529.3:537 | 1.03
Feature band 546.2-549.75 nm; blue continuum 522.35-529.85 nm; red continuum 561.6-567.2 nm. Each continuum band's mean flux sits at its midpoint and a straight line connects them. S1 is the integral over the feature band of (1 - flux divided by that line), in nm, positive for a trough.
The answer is 0.09 nm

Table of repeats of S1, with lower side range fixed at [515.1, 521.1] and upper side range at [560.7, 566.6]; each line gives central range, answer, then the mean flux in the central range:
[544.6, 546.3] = 0.04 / 14.5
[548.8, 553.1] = 0.01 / 14.8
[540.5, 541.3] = -0.01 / 15.2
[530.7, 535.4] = -0.09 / 15.3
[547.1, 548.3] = 0.03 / 14.5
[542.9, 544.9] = 0.01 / 14.9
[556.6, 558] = -0.04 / 15.3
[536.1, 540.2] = -0.14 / 15.5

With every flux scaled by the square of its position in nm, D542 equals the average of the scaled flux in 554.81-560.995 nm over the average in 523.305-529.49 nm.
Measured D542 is 1.12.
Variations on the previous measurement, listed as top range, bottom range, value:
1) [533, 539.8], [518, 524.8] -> 1.08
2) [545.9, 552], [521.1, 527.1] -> 1.08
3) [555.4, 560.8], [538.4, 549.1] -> 1.06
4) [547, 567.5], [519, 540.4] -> 1.07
